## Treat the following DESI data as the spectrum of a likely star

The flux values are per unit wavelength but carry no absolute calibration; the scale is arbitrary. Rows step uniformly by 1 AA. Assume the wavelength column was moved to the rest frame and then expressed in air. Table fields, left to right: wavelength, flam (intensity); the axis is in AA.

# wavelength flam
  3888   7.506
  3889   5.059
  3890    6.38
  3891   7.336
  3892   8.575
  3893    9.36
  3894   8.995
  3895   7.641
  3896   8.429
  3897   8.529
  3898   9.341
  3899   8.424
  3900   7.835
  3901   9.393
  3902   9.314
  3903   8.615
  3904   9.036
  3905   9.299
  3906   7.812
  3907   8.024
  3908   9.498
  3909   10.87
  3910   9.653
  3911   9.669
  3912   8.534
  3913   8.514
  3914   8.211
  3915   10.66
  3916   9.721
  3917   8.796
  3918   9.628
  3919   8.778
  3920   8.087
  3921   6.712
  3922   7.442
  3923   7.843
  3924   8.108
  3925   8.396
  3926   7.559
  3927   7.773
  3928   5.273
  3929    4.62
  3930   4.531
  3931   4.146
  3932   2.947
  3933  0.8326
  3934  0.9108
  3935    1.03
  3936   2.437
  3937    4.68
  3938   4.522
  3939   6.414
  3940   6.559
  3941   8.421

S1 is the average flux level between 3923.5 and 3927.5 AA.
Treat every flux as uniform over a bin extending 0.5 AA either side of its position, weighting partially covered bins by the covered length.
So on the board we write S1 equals 7.96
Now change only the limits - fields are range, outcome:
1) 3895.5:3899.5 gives 8.68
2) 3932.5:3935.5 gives 0.924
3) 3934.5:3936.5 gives 1.73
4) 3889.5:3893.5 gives 7.91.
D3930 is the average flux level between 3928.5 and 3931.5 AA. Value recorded 4.43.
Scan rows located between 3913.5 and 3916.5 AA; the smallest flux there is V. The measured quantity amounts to 8.211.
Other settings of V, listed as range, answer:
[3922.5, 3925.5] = 7.843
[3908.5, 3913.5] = 8.514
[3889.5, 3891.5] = 6.38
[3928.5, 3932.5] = 2.947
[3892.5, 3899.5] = 7.641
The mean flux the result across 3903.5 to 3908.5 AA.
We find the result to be 8.73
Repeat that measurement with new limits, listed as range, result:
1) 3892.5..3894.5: 9.18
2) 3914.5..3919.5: 9.52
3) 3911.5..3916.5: 9.13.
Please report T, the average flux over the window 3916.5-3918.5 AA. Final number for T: 9.21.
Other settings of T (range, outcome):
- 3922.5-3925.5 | 8.12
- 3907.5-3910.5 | 10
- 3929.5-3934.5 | 2.67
